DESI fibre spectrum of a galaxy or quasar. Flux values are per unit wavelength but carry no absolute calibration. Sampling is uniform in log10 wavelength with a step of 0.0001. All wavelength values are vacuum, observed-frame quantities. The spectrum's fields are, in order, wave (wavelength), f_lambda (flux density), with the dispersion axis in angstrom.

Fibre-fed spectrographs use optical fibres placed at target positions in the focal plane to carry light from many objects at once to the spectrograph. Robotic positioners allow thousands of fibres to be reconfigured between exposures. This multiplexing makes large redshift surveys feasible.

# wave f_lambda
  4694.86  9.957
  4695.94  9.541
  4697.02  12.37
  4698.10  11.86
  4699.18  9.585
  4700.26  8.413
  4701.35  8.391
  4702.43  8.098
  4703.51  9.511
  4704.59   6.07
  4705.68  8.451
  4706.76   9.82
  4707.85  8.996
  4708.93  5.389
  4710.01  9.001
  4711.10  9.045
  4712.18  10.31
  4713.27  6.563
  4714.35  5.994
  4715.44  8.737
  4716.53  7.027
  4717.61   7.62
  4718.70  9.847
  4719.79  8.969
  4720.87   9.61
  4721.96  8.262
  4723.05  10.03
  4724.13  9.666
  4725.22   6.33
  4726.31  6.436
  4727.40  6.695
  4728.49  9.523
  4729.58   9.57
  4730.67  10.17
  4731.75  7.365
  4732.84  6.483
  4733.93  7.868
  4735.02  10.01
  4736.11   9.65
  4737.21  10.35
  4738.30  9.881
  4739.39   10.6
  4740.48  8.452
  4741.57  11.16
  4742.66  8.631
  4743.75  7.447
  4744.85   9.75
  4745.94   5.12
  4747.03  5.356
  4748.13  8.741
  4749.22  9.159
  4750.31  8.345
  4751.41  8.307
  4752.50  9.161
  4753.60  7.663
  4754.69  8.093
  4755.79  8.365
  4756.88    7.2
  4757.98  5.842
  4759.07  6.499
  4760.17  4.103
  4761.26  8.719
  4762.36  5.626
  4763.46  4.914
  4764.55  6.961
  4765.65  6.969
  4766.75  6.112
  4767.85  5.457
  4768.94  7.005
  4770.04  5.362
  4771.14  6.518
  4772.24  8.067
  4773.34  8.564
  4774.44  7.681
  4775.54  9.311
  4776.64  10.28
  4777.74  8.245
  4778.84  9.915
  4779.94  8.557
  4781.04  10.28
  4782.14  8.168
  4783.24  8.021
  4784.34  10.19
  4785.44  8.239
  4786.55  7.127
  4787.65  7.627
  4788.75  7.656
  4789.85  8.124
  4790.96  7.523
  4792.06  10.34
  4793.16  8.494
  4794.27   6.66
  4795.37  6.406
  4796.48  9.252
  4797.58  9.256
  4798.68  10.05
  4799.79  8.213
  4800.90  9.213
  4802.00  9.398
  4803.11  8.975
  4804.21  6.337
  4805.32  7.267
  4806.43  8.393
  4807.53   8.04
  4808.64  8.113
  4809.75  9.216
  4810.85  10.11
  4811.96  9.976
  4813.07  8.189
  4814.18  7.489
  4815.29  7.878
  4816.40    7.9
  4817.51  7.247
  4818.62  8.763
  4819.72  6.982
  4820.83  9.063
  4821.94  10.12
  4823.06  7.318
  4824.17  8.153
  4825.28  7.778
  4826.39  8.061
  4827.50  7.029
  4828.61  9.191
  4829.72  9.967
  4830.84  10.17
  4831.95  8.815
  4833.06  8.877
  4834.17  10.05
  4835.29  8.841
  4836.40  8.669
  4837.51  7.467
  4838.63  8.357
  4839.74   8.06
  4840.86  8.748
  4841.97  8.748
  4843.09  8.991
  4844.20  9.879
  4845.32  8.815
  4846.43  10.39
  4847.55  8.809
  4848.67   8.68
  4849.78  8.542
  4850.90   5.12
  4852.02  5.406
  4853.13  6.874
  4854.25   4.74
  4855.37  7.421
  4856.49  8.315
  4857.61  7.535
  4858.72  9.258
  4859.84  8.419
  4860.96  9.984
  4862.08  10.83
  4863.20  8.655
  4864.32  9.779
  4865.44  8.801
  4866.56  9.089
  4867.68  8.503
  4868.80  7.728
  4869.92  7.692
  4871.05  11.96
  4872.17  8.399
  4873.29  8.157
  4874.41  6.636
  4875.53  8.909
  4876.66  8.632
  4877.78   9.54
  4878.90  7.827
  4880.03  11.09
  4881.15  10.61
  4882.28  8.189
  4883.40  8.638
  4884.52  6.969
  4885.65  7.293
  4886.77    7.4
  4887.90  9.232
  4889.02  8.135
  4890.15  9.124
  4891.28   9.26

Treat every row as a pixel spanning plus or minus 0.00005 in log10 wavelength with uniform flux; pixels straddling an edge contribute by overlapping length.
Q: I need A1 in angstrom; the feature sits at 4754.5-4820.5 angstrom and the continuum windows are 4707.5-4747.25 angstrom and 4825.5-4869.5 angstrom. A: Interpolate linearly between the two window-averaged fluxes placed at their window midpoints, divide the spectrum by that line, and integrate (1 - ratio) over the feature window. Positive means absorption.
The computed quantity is 4.25 angstrom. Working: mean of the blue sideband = 8.45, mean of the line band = 7.93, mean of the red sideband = 8.5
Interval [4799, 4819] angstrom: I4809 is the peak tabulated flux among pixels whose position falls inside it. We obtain 10.11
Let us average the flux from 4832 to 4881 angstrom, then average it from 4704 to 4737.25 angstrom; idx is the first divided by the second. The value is 1.02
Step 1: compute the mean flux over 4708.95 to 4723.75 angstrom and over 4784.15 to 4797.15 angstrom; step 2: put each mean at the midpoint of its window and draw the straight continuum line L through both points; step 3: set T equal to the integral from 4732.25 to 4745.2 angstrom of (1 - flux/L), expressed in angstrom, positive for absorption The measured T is -1.3 angstrom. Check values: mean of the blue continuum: 8.44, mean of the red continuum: 8.09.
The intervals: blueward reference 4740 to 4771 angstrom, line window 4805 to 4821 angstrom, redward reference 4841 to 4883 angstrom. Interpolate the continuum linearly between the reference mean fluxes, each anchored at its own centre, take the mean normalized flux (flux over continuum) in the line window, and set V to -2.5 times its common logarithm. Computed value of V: -0.04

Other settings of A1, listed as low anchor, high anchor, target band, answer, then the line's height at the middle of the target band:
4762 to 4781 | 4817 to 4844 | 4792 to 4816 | -1.1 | 8.09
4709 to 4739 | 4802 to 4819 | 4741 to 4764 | 2.5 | 8.44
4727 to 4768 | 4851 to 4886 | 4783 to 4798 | -0.2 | 8.1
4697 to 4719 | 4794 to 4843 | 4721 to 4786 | 3.4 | 8.51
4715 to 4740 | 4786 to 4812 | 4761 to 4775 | 3.0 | 8.53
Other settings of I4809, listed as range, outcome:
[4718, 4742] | 11.16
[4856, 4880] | 11.96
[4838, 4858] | 10.39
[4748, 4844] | 10.34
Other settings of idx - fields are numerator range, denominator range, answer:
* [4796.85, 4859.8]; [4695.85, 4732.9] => 0.98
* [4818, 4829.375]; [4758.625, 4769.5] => 1.33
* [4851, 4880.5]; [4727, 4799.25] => 1.04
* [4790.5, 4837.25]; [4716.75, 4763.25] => 1.04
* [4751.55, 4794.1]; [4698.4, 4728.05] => 0.93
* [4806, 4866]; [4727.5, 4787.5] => 1.05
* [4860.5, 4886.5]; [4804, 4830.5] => 1.06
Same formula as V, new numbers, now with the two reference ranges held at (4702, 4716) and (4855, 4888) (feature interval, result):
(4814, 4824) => 0.056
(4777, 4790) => -0.019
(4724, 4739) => -0.043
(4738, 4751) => -0.033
